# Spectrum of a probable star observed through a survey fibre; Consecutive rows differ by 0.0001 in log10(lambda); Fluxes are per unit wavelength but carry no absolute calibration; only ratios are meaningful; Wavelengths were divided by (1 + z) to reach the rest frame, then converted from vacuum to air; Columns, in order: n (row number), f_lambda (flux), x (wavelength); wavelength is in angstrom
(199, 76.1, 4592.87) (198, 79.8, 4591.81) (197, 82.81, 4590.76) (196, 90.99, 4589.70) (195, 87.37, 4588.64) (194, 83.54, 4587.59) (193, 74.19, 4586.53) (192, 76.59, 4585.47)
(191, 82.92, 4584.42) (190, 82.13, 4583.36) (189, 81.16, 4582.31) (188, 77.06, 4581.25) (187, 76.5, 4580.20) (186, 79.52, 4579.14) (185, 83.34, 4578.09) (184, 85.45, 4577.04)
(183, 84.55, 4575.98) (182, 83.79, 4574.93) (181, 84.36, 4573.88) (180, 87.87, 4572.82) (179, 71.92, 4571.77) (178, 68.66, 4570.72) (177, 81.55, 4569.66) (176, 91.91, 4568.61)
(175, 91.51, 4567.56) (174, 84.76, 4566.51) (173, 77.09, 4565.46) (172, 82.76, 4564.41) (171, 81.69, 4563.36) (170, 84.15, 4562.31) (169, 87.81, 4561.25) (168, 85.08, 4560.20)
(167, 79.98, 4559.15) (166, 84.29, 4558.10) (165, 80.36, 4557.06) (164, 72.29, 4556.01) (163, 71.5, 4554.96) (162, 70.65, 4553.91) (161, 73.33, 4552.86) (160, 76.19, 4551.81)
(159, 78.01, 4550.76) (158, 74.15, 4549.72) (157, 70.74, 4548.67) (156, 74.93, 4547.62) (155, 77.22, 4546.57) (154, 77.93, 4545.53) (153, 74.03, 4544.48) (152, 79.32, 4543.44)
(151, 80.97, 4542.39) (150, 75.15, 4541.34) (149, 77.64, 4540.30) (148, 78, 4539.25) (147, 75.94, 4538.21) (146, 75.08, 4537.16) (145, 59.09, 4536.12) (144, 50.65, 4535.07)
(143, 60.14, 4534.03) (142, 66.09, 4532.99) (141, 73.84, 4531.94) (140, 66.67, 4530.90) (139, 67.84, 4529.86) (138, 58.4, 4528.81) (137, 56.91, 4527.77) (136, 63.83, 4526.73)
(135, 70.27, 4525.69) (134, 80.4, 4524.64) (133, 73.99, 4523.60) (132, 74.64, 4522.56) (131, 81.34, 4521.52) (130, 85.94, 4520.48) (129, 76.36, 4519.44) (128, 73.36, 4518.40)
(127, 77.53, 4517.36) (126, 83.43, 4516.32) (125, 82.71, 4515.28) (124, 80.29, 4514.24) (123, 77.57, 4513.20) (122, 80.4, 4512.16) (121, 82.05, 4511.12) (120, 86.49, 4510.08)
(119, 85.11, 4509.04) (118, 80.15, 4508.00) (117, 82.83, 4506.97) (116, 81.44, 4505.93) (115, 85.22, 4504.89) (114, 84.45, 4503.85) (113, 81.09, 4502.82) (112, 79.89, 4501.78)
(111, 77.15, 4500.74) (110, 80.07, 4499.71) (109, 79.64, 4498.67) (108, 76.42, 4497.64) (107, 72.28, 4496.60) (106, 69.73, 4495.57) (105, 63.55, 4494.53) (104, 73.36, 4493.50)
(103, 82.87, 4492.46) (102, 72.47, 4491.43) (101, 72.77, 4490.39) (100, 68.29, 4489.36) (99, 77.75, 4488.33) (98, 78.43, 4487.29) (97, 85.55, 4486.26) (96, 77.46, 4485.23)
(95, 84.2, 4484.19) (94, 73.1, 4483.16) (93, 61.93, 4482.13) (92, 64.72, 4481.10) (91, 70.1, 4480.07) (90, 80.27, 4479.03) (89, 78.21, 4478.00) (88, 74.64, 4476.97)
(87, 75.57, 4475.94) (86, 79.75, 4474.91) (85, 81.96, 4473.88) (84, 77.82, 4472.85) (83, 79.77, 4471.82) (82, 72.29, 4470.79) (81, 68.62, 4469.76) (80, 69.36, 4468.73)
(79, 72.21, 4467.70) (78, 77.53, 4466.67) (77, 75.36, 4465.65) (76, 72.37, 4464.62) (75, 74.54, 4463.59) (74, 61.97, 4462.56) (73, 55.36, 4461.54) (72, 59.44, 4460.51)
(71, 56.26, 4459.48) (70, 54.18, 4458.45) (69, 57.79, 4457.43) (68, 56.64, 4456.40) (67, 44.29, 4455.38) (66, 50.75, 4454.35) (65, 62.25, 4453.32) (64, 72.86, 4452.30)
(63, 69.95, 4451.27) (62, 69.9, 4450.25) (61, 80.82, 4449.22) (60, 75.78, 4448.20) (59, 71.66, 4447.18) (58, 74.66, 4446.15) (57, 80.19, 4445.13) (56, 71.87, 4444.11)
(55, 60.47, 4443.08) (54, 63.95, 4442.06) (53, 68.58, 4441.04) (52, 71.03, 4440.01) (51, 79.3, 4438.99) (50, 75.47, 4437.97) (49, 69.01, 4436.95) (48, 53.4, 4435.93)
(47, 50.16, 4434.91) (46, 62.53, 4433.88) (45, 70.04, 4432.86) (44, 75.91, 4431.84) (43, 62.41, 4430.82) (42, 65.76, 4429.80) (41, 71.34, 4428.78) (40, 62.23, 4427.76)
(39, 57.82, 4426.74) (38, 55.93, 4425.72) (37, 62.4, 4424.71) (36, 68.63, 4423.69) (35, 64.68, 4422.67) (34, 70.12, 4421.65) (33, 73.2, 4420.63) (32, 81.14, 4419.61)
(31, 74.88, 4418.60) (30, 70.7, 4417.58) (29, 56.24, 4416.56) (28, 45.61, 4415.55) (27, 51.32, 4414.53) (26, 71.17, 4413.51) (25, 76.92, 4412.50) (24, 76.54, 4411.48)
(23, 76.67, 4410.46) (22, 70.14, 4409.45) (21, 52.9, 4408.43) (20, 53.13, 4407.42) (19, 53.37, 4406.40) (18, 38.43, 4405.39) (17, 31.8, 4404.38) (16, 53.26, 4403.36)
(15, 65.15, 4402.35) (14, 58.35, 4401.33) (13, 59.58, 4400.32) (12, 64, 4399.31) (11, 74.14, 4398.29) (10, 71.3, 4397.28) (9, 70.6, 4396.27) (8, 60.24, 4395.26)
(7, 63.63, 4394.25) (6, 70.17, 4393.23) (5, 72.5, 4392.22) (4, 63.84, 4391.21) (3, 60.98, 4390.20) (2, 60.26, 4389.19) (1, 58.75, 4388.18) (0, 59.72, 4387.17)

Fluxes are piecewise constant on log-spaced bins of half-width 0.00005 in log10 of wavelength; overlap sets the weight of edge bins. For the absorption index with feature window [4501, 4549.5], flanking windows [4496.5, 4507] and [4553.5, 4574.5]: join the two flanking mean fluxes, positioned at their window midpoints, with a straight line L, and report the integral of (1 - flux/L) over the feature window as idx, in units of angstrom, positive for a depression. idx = 3.10 angstrom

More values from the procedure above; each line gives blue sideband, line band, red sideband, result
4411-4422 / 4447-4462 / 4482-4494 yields 2.0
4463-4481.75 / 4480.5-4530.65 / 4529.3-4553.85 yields -1.9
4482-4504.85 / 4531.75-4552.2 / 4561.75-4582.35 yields 1.8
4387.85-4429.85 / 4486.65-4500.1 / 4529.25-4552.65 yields -1.1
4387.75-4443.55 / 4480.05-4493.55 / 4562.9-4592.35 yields -0.5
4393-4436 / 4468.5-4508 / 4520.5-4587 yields -3.4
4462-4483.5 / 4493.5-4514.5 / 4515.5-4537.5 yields -2.2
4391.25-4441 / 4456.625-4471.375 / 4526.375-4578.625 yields 0.5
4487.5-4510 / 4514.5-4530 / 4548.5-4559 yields 0.5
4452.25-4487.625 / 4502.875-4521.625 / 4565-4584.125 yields -1.7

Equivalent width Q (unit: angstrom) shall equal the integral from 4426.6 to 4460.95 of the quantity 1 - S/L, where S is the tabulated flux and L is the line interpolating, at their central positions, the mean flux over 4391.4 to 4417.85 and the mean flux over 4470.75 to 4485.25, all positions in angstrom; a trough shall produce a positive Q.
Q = 1.7 angstrom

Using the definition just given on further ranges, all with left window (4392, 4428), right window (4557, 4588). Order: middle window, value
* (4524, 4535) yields 1.6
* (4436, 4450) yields -1.0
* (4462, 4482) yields -1.0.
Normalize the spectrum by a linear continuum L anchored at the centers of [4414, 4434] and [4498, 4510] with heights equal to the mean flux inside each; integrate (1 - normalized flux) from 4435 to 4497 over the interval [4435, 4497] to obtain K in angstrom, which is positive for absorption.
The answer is 3.0 angstrom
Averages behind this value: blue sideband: 65.2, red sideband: 81.7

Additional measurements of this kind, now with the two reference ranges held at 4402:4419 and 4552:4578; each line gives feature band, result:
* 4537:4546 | 0.1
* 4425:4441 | -0.7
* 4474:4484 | -0.7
